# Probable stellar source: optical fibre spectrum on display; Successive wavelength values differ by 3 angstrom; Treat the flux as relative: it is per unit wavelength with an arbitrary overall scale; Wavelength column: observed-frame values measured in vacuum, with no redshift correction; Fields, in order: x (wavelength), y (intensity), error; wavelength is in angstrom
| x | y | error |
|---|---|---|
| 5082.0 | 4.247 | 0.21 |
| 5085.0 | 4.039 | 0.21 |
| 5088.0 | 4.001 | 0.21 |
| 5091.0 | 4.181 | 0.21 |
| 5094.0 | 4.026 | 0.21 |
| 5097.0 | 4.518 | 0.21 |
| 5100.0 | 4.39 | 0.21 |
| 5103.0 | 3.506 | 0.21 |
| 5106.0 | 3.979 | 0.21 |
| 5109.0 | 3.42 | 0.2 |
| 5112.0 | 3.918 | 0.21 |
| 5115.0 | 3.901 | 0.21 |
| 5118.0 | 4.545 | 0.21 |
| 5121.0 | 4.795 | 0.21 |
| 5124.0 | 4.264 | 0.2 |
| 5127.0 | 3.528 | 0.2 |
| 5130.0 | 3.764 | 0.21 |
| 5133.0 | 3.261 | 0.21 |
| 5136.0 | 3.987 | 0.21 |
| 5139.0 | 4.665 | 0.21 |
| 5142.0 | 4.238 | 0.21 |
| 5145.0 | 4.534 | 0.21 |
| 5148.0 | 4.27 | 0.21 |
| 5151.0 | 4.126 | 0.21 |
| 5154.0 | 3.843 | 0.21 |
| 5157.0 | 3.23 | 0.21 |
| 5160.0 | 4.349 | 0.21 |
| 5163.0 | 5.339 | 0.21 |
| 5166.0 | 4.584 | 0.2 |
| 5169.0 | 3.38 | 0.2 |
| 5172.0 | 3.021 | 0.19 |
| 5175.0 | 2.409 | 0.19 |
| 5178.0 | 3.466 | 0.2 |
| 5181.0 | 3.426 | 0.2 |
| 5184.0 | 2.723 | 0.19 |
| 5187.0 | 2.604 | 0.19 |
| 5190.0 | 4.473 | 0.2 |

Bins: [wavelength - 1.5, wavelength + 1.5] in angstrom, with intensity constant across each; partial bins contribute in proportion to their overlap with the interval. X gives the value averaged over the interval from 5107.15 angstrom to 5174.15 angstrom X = 4.03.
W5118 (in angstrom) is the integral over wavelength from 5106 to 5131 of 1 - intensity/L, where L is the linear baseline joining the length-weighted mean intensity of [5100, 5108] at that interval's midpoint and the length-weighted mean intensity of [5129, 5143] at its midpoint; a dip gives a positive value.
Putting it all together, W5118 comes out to -0.72 angstrom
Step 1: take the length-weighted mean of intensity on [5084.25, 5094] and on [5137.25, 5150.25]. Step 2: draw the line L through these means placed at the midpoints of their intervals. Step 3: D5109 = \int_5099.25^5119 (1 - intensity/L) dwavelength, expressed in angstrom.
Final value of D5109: 1.3 angstrom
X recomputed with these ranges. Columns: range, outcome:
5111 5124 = 4.3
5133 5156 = 4.15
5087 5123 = 4.1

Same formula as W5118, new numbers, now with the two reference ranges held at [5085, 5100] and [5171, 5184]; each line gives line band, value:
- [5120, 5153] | -4.86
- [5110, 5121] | -0.88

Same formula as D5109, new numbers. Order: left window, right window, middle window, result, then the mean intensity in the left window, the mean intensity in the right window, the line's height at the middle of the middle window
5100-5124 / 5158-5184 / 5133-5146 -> -1.2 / 4.05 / 3.68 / 3.88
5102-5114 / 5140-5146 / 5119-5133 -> 0.1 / 3.72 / 4.4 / 4.07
